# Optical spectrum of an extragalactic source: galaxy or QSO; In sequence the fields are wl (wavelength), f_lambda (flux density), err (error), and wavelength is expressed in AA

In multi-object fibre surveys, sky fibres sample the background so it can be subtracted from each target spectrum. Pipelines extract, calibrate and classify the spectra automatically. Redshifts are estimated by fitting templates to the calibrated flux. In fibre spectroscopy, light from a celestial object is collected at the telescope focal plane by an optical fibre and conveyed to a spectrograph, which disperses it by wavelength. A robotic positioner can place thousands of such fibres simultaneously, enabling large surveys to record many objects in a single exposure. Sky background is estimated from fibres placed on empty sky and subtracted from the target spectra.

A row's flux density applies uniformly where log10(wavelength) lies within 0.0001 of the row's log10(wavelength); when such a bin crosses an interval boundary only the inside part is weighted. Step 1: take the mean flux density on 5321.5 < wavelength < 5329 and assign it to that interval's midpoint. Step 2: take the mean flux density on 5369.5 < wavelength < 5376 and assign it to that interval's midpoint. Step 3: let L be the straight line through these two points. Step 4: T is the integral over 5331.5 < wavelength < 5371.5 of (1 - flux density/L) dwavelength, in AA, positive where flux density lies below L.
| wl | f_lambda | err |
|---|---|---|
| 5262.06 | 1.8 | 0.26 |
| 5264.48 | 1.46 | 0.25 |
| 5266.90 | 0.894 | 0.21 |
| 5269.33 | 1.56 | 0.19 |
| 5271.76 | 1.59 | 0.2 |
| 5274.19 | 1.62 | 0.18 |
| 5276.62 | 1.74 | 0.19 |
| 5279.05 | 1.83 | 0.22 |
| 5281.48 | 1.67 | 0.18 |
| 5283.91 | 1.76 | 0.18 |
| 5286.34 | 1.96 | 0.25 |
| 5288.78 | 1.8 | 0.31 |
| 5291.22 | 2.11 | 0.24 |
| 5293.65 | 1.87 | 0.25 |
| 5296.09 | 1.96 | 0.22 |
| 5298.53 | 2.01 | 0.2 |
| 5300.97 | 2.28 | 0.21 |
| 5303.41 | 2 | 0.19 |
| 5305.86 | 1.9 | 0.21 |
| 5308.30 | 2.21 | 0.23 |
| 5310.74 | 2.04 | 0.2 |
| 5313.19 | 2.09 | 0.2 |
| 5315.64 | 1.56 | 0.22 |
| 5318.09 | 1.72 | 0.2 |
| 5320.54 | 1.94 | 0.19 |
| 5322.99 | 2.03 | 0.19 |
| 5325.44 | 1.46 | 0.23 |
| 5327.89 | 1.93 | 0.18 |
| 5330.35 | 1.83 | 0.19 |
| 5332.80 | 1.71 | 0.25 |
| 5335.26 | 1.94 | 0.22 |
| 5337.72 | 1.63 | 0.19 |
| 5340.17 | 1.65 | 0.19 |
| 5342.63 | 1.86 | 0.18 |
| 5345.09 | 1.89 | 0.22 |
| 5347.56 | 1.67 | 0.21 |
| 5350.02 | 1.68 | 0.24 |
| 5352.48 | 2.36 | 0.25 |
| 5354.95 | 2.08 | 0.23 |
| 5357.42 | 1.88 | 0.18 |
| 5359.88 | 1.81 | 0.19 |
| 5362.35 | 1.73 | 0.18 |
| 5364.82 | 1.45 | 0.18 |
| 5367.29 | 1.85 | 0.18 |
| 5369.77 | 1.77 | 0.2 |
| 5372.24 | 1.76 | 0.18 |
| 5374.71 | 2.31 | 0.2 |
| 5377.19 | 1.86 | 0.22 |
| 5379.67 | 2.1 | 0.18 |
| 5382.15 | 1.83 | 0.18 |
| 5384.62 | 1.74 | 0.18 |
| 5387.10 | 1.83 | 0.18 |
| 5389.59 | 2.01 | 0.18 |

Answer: 1.9 AA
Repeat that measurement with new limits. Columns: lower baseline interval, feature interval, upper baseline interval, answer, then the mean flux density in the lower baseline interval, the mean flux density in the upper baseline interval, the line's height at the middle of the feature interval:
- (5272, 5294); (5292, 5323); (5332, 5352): -3.0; 1.81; 1.78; 1.79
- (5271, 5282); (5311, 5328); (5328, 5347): -0.6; 1.7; 1.79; 1.76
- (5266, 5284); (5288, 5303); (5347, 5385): -3.3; 1.58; 1.87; 1.65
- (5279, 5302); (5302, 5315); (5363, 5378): -0.8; 1.93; 1.83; 1.91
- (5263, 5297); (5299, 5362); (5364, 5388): -3.7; 1.7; 1.86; 1.78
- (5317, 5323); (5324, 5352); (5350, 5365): 1.7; 1.87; 1.9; 1.89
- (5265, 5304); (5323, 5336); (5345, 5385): 0.3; 1.78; 1.87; 1.83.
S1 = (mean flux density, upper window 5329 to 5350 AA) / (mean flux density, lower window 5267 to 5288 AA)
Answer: 1.06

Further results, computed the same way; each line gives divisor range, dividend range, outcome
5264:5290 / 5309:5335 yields 1.13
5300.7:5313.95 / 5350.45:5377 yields 0.91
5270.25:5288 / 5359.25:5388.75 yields 1.06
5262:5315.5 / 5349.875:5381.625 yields 1.04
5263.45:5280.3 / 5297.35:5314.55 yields 1.36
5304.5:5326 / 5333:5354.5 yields 0.97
